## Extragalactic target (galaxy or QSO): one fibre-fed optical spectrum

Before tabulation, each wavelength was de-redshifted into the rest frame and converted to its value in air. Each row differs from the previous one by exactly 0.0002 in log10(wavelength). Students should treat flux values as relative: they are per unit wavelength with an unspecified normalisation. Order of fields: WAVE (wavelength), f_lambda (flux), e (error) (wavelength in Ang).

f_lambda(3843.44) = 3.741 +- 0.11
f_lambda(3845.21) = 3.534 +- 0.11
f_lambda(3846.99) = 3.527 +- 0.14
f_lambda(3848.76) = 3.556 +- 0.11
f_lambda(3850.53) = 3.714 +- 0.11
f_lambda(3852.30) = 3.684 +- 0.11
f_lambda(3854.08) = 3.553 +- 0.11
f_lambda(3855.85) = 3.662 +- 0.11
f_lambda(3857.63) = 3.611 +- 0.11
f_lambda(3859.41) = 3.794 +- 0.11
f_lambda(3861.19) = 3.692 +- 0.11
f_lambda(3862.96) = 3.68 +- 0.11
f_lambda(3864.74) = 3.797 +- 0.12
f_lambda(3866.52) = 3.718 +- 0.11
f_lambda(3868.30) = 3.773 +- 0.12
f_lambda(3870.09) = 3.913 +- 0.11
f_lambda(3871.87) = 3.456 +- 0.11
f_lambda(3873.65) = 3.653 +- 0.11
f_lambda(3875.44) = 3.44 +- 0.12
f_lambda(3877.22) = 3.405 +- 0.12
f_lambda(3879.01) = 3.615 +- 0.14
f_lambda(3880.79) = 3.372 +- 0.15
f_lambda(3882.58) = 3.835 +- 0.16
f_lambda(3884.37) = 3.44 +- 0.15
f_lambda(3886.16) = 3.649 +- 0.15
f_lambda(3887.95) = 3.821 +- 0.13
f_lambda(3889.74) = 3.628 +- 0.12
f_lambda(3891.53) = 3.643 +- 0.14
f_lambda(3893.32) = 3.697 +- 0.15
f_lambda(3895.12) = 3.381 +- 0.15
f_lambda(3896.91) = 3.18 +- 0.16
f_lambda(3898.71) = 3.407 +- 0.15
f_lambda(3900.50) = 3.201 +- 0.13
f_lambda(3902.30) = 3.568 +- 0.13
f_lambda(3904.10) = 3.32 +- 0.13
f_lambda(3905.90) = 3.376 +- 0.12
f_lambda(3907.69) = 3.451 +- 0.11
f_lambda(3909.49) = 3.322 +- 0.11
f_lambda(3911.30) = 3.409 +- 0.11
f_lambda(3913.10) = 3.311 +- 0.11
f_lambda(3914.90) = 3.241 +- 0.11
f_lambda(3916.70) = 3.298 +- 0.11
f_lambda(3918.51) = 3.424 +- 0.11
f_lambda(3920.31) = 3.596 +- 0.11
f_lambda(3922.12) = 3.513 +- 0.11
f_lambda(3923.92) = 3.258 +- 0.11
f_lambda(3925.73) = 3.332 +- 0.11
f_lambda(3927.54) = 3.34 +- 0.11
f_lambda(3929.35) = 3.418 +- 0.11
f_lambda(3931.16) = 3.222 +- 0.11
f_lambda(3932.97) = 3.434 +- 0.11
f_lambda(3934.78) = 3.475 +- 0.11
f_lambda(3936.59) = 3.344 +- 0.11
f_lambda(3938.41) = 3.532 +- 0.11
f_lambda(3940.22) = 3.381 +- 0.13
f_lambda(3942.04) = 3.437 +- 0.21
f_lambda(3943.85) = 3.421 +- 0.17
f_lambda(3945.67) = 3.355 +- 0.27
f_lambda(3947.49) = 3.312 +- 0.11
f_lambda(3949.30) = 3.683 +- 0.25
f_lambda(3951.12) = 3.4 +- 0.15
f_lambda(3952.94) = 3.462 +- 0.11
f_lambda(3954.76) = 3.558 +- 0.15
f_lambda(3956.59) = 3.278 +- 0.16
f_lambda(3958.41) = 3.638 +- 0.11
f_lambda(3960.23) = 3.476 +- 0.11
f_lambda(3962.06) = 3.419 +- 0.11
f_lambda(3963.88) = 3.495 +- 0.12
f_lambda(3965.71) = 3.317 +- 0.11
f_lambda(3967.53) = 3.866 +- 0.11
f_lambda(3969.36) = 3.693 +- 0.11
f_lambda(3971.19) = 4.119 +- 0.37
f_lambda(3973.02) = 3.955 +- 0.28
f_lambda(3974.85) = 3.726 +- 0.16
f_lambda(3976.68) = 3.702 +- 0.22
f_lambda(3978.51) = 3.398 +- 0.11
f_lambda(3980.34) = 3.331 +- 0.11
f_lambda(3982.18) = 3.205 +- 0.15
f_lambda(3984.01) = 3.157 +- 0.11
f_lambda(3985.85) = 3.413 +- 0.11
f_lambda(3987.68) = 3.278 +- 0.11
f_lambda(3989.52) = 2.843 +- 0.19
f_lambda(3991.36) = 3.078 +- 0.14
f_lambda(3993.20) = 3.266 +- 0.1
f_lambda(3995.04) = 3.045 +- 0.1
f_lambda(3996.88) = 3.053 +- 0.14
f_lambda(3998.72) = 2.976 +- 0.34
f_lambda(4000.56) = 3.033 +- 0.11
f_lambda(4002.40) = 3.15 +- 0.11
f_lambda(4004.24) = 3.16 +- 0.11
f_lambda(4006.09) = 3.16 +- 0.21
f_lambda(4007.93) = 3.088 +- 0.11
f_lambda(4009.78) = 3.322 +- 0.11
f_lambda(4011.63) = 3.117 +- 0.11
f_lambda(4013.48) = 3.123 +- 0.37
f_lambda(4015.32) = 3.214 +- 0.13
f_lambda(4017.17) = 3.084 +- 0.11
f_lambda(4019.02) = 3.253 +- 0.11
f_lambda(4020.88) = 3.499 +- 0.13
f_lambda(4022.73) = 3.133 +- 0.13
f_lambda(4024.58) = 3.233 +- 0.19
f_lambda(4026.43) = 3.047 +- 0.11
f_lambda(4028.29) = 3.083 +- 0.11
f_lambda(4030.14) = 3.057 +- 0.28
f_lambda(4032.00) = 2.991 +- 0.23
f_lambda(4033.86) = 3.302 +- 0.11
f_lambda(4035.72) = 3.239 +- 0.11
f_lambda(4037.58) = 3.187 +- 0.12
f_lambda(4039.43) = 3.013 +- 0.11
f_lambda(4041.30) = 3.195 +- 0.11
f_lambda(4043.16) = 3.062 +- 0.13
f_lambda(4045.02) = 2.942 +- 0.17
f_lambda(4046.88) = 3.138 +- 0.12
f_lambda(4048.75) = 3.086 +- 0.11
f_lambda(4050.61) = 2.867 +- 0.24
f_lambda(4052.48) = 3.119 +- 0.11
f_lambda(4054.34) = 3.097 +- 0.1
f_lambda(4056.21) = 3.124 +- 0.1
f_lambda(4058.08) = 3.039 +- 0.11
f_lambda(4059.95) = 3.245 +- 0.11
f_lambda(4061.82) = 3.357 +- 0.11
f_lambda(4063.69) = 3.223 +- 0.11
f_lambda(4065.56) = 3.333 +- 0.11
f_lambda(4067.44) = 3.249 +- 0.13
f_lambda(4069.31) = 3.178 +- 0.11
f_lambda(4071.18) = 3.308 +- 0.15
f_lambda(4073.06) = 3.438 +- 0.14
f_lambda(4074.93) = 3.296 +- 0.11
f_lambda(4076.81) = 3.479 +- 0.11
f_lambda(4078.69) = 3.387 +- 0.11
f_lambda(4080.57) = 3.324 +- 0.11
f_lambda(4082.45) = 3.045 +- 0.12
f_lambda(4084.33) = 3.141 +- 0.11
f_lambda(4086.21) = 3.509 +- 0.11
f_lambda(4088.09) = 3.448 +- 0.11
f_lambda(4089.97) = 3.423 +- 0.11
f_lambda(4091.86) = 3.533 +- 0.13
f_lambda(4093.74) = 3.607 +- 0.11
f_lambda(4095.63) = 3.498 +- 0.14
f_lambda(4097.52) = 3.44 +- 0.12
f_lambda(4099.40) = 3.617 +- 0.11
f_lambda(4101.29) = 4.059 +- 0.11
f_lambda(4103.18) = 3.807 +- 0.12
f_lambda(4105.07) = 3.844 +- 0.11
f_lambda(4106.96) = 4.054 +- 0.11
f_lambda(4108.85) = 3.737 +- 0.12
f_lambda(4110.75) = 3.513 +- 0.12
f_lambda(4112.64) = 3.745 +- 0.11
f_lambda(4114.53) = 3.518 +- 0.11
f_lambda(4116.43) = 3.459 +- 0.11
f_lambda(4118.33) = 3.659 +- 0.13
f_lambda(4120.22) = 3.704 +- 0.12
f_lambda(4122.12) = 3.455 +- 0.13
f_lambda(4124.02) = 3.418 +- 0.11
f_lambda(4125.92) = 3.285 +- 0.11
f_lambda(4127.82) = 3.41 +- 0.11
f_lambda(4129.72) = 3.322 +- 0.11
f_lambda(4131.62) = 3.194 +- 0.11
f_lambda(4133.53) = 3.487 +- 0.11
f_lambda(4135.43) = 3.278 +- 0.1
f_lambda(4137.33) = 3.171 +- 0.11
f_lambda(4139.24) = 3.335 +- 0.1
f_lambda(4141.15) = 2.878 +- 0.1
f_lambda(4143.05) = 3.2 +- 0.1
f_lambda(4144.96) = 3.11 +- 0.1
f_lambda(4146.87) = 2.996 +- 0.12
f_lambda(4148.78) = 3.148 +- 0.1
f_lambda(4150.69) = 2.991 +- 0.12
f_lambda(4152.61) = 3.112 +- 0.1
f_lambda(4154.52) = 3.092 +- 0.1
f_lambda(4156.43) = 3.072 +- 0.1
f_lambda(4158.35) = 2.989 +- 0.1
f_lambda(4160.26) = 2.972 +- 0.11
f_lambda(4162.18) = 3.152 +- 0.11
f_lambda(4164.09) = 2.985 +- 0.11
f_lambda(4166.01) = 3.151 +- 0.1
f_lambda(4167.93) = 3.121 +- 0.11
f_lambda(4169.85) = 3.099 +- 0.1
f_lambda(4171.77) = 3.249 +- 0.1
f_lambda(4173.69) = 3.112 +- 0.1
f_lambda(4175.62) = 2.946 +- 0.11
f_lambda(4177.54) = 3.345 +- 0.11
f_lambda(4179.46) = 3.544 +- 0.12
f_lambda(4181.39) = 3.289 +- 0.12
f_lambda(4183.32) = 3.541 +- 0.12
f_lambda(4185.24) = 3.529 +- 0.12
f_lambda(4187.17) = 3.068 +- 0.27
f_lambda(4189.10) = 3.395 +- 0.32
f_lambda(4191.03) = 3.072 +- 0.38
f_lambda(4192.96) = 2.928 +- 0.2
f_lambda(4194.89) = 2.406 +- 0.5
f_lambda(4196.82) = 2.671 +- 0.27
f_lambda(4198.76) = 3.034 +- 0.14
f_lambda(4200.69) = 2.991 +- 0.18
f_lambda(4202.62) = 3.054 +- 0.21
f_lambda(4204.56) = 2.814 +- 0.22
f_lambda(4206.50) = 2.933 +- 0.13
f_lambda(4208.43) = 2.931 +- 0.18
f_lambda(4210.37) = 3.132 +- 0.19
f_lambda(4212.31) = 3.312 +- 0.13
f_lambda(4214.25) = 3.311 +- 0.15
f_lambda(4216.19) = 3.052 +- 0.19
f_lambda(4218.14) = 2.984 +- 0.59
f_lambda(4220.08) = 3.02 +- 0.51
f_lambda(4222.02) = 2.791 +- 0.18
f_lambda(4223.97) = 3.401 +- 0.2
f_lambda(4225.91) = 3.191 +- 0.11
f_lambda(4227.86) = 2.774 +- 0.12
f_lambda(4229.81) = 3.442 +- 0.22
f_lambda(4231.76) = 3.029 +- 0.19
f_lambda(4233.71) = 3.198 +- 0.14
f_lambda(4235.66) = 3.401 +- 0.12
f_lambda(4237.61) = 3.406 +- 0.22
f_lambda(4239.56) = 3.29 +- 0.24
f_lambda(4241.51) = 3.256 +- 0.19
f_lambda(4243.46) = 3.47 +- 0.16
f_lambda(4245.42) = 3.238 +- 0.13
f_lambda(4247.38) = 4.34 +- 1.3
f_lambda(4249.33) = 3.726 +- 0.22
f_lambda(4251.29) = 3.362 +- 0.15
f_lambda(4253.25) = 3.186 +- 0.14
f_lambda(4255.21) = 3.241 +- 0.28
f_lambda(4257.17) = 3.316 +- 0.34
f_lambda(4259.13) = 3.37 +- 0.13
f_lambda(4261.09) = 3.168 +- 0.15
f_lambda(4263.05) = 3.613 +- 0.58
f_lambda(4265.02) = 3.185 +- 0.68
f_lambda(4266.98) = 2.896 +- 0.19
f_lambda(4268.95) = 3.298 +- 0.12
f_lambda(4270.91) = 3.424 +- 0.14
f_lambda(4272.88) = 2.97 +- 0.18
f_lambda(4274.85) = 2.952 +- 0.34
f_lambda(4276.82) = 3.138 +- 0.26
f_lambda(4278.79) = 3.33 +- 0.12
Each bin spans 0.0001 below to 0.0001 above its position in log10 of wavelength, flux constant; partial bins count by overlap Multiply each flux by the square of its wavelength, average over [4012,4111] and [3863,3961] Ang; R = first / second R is 1.0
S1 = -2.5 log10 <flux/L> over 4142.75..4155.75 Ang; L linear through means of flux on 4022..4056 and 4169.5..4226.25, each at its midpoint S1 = 0.006 mag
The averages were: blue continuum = 3.1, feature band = 3.09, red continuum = 3.1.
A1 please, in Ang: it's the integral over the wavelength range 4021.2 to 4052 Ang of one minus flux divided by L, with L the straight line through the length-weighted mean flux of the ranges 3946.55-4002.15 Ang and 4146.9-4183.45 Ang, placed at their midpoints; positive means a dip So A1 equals 2.0 Ang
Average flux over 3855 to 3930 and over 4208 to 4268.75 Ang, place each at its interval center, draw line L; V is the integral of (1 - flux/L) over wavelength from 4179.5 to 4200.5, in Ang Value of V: 1.2 Ang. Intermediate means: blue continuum 3.51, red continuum 3.26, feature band 3.11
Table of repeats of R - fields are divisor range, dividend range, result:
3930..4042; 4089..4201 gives 1.08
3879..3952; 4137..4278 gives 1.07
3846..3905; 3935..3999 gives 1.00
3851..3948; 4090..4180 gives 1.08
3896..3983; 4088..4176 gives 1.07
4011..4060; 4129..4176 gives 1.06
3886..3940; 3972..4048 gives 0.98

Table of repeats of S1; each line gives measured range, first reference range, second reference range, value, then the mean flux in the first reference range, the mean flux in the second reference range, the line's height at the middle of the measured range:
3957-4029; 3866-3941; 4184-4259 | 0.03 mag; 3.47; 3.18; 3.39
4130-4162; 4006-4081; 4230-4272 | 0.05 mag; 3.19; 3.35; 3.27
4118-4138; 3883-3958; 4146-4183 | -0.07 mag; 3.43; 3.13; 3.18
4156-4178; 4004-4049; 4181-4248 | 0.02 mag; 3.15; 3.16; 3.15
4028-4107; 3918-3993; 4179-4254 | 0.01 mag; 3.44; 3.19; 3.34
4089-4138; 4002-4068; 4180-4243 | -0.13 mag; 3.15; 3.12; 3.14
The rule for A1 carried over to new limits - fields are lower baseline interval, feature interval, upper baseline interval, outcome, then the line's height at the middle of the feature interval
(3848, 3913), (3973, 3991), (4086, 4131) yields 1.06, 3.57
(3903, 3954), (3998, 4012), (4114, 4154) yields 0.95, 3.36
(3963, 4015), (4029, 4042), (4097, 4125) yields 1.19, 3.46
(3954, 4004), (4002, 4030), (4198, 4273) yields 1.55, 3.36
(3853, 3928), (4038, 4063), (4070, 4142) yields 2.73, 3.48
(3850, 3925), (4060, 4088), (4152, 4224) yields -0.42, 3.26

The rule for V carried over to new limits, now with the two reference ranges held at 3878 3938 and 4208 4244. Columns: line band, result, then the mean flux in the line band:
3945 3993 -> -1.1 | 3.46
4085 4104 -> -1.7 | 3.59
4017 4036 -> 0.9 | 3.17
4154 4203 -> 1.7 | 3.11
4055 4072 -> 0.4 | 3.23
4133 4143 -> 0.1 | 3.22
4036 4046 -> 0.7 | 3.09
